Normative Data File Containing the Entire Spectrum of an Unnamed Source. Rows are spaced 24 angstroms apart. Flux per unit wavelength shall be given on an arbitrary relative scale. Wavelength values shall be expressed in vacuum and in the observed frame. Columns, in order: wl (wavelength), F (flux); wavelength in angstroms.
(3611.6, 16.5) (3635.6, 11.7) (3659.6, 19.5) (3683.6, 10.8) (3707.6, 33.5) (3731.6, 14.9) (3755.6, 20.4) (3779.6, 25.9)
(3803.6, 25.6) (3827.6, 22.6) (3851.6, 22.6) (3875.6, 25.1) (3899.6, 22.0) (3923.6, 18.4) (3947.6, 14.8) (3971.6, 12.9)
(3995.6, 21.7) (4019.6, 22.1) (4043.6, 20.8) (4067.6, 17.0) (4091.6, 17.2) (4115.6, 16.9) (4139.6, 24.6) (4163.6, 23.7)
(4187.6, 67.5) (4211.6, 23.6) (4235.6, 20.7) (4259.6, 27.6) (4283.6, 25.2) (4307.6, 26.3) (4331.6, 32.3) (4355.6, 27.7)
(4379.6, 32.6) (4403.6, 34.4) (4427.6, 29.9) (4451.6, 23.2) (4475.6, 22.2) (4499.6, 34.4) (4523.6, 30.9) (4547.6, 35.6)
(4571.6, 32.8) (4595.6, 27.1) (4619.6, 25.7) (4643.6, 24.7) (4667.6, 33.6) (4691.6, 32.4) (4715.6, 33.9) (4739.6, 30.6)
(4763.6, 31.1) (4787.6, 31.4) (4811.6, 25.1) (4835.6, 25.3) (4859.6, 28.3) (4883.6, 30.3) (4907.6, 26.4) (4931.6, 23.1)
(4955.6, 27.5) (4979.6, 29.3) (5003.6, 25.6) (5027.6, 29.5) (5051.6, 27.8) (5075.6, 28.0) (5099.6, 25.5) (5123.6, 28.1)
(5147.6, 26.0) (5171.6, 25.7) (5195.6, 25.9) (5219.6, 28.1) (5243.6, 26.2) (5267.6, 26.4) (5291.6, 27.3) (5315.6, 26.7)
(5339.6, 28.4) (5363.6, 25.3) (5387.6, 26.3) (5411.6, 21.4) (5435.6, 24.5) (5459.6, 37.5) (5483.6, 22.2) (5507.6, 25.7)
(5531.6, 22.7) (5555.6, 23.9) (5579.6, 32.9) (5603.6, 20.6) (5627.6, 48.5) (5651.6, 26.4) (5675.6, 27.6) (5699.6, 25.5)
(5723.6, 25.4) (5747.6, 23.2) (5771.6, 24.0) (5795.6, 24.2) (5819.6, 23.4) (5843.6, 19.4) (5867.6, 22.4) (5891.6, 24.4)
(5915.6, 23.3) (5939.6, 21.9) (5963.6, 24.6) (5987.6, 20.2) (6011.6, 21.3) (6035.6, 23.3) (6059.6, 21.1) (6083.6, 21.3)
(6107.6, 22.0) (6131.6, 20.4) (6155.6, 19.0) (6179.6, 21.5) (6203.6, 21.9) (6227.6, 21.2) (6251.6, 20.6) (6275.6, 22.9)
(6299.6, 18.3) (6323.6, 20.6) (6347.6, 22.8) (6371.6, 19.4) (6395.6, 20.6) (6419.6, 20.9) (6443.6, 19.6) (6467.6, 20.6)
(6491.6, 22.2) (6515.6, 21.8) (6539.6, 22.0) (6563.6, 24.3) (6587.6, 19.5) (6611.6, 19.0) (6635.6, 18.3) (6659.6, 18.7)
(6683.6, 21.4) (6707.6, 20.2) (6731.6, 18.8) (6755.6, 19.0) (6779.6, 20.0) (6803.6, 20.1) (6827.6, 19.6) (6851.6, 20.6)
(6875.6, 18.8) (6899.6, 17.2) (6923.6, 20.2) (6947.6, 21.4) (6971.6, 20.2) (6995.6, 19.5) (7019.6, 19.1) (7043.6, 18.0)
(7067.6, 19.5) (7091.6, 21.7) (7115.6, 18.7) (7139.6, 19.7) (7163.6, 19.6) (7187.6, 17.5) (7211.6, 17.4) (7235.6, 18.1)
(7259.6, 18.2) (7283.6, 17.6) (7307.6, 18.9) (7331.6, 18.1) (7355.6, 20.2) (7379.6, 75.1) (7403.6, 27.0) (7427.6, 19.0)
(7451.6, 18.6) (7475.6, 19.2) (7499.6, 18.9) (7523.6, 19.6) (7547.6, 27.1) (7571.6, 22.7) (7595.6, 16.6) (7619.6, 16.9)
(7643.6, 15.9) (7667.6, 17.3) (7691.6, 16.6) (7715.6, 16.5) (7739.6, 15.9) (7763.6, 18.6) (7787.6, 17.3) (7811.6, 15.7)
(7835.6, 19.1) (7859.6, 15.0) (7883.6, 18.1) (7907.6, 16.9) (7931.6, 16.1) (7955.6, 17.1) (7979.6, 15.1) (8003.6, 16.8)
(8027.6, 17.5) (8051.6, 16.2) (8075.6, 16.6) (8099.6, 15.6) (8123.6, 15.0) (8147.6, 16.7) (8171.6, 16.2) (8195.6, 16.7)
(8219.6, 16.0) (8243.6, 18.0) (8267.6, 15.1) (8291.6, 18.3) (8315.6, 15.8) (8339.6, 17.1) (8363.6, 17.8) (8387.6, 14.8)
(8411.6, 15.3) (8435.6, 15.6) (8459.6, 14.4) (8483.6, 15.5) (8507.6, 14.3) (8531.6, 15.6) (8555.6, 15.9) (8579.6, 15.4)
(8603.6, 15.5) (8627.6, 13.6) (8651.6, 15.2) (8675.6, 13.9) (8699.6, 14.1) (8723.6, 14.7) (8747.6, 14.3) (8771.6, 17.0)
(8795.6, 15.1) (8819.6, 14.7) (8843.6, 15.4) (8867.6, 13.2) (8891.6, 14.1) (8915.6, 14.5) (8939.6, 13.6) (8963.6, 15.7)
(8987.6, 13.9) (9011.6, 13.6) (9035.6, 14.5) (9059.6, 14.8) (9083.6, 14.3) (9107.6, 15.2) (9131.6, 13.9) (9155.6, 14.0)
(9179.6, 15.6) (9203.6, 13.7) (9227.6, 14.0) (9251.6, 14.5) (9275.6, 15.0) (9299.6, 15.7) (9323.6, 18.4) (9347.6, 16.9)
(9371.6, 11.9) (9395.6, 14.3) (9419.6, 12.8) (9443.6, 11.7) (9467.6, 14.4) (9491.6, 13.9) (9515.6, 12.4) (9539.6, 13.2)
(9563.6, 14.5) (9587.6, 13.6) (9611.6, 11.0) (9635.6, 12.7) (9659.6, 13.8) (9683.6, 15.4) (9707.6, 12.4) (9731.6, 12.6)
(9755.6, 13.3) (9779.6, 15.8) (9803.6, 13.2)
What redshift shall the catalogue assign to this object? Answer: 0.12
